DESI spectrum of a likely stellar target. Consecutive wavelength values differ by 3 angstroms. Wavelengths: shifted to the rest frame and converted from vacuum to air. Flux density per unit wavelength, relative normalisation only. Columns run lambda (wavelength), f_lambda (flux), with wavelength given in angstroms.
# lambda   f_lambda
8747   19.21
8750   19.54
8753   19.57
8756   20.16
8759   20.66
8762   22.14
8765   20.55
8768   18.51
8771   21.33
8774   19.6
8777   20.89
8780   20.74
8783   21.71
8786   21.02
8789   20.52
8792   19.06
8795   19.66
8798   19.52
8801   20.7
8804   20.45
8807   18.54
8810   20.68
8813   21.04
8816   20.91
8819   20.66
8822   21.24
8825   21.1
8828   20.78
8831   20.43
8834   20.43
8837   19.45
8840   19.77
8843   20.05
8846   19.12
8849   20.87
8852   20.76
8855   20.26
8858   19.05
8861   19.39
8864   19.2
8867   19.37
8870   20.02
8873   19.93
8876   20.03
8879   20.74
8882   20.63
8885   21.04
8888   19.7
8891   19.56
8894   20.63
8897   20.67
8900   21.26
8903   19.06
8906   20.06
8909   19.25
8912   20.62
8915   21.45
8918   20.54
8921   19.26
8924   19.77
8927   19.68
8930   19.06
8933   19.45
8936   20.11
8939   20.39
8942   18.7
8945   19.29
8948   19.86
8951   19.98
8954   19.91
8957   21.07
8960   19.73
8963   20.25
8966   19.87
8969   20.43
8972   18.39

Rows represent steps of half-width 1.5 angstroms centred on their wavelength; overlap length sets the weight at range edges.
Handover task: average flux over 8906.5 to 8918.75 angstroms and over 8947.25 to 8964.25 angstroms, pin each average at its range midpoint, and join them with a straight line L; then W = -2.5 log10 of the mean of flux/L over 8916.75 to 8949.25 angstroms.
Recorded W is 0.04 mag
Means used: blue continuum 20.4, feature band 19.6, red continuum 20.1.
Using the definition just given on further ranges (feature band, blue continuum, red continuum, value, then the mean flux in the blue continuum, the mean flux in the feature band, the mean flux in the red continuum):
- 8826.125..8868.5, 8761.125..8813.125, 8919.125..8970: 0.01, 20.3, 19.9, 19.8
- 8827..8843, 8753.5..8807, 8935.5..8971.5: 0.00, 20.4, 20.1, 19.9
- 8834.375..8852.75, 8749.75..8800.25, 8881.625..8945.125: 0.01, 20.3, 20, 20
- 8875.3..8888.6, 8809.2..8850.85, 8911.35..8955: -0.02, 20.5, 20.5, 19.9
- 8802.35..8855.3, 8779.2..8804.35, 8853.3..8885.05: -0.01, 20.4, 20.4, 19.9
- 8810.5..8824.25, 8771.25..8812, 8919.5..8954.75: -0.04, 20.3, 20.9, 19.6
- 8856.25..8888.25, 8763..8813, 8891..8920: 0.02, 20.3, 19.9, 20.3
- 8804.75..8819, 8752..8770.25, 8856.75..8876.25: -0.02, 20.3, 20.3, 19.5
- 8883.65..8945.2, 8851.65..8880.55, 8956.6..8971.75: 0.00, 19.8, 20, 20.1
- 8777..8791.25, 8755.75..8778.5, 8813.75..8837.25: -0.02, 20.5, 20.9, 20.7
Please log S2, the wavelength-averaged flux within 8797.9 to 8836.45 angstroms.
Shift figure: 20.5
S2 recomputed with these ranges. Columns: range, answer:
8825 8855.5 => 20.2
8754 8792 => 20.6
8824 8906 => 20.1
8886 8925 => 20.2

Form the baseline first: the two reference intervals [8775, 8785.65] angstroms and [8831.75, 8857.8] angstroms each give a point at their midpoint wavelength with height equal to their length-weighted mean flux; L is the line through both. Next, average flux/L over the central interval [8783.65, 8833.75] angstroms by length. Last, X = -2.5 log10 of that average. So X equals 0.01 mag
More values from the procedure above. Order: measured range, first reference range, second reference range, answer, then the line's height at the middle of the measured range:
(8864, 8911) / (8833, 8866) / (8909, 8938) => -0.011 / 19.9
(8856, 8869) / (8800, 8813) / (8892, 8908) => 0.050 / 20.2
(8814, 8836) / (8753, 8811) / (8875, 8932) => -0.027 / 20.3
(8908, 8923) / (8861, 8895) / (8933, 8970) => -0.014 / 20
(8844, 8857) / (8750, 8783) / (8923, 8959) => -0.004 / 20.1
